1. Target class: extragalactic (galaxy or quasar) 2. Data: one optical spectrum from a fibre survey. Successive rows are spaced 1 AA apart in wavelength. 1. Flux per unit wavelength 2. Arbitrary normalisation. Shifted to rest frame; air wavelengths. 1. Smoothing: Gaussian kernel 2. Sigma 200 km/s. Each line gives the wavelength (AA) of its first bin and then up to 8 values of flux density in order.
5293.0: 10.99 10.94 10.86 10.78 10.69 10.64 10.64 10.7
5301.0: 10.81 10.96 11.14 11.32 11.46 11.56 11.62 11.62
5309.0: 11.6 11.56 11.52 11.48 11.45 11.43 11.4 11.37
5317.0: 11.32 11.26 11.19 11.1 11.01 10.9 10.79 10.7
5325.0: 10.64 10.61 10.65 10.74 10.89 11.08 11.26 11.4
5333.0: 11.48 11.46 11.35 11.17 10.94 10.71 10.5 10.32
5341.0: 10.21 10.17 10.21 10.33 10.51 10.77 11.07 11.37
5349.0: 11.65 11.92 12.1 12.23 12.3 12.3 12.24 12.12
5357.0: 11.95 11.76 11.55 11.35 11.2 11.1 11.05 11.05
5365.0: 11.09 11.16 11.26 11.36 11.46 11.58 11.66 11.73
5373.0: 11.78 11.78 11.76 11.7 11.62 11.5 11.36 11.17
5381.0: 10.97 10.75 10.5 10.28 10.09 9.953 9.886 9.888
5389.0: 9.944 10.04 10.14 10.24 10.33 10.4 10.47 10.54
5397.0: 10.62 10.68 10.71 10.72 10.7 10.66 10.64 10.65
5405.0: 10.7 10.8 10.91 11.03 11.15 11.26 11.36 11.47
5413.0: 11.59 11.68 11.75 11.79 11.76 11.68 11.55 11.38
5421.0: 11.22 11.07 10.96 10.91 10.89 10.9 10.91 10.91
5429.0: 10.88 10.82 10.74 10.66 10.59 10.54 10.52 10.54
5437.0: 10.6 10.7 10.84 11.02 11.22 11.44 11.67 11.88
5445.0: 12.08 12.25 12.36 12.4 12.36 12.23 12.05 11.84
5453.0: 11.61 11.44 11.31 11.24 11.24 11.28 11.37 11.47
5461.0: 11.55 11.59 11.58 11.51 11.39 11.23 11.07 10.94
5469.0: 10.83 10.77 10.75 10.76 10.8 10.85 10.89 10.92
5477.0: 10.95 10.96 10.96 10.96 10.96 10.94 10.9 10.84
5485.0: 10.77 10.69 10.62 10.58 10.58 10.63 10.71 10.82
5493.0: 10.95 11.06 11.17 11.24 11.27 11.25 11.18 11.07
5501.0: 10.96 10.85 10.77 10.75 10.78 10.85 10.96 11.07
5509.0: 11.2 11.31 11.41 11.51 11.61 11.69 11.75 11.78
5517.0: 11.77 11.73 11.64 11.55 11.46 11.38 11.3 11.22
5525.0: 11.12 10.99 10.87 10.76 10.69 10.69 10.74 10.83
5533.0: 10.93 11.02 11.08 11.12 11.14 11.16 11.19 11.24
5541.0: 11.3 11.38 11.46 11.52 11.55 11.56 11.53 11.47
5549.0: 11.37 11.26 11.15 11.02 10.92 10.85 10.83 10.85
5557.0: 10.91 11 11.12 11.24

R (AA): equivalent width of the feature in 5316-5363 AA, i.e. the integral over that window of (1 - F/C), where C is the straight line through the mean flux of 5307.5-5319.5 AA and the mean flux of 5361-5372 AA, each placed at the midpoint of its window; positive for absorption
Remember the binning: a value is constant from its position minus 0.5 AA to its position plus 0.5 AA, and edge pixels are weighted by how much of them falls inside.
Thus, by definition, 0.79 AA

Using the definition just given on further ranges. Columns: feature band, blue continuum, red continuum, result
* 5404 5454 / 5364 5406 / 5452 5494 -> -1.59 AA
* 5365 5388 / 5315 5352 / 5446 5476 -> 0.03 AA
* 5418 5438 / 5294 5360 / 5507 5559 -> 0.56 AA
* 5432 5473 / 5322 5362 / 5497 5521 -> -0.33 AA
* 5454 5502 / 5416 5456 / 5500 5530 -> 0.98 AA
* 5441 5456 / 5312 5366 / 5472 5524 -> -1.02 AA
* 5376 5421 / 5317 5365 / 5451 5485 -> 1.19 AA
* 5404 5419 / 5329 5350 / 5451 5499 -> -0.45 AA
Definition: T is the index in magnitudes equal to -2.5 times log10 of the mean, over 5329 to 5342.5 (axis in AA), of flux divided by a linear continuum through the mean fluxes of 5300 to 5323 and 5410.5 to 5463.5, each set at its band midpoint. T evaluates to 0.04 mag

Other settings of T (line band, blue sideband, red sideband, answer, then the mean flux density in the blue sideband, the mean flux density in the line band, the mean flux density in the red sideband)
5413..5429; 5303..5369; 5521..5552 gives -0.008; 11.2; 11.3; 11.2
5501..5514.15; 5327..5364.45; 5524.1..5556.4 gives 0.002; 11.2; 11.1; 11.1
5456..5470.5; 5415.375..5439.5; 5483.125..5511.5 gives -0.031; 11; 11.3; 10.9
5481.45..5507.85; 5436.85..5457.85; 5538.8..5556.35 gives 0.054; 11.6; 10.9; 11.3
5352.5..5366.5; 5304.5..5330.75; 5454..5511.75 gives -0.042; 11.2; 11.6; 11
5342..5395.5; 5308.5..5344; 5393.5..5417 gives -0.012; 11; 11.1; 11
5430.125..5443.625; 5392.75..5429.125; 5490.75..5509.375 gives 0.015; 11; 10.9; 11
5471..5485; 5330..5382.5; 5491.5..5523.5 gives 0.037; 11.3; 10.9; 11.3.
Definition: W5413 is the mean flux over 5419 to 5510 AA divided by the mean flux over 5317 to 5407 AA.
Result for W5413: 1.01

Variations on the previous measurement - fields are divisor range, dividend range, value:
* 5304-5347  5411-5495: 1.01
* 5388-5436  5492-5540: 1.03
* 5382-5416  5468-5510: 1.02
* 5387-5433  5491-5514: 1.02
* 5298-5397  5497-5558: 1.01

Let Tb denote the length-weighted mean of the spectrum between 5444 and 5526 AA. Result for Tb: 11.2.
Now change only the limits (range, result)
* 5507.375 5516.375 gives 11.5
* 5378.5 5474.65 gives 11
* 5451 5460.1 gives 11.5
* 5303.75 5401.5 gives 11.1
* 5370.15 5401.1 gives 10.8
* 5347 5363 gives 11.8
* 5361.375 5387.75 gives 11.1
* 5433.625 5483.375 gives 11.3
